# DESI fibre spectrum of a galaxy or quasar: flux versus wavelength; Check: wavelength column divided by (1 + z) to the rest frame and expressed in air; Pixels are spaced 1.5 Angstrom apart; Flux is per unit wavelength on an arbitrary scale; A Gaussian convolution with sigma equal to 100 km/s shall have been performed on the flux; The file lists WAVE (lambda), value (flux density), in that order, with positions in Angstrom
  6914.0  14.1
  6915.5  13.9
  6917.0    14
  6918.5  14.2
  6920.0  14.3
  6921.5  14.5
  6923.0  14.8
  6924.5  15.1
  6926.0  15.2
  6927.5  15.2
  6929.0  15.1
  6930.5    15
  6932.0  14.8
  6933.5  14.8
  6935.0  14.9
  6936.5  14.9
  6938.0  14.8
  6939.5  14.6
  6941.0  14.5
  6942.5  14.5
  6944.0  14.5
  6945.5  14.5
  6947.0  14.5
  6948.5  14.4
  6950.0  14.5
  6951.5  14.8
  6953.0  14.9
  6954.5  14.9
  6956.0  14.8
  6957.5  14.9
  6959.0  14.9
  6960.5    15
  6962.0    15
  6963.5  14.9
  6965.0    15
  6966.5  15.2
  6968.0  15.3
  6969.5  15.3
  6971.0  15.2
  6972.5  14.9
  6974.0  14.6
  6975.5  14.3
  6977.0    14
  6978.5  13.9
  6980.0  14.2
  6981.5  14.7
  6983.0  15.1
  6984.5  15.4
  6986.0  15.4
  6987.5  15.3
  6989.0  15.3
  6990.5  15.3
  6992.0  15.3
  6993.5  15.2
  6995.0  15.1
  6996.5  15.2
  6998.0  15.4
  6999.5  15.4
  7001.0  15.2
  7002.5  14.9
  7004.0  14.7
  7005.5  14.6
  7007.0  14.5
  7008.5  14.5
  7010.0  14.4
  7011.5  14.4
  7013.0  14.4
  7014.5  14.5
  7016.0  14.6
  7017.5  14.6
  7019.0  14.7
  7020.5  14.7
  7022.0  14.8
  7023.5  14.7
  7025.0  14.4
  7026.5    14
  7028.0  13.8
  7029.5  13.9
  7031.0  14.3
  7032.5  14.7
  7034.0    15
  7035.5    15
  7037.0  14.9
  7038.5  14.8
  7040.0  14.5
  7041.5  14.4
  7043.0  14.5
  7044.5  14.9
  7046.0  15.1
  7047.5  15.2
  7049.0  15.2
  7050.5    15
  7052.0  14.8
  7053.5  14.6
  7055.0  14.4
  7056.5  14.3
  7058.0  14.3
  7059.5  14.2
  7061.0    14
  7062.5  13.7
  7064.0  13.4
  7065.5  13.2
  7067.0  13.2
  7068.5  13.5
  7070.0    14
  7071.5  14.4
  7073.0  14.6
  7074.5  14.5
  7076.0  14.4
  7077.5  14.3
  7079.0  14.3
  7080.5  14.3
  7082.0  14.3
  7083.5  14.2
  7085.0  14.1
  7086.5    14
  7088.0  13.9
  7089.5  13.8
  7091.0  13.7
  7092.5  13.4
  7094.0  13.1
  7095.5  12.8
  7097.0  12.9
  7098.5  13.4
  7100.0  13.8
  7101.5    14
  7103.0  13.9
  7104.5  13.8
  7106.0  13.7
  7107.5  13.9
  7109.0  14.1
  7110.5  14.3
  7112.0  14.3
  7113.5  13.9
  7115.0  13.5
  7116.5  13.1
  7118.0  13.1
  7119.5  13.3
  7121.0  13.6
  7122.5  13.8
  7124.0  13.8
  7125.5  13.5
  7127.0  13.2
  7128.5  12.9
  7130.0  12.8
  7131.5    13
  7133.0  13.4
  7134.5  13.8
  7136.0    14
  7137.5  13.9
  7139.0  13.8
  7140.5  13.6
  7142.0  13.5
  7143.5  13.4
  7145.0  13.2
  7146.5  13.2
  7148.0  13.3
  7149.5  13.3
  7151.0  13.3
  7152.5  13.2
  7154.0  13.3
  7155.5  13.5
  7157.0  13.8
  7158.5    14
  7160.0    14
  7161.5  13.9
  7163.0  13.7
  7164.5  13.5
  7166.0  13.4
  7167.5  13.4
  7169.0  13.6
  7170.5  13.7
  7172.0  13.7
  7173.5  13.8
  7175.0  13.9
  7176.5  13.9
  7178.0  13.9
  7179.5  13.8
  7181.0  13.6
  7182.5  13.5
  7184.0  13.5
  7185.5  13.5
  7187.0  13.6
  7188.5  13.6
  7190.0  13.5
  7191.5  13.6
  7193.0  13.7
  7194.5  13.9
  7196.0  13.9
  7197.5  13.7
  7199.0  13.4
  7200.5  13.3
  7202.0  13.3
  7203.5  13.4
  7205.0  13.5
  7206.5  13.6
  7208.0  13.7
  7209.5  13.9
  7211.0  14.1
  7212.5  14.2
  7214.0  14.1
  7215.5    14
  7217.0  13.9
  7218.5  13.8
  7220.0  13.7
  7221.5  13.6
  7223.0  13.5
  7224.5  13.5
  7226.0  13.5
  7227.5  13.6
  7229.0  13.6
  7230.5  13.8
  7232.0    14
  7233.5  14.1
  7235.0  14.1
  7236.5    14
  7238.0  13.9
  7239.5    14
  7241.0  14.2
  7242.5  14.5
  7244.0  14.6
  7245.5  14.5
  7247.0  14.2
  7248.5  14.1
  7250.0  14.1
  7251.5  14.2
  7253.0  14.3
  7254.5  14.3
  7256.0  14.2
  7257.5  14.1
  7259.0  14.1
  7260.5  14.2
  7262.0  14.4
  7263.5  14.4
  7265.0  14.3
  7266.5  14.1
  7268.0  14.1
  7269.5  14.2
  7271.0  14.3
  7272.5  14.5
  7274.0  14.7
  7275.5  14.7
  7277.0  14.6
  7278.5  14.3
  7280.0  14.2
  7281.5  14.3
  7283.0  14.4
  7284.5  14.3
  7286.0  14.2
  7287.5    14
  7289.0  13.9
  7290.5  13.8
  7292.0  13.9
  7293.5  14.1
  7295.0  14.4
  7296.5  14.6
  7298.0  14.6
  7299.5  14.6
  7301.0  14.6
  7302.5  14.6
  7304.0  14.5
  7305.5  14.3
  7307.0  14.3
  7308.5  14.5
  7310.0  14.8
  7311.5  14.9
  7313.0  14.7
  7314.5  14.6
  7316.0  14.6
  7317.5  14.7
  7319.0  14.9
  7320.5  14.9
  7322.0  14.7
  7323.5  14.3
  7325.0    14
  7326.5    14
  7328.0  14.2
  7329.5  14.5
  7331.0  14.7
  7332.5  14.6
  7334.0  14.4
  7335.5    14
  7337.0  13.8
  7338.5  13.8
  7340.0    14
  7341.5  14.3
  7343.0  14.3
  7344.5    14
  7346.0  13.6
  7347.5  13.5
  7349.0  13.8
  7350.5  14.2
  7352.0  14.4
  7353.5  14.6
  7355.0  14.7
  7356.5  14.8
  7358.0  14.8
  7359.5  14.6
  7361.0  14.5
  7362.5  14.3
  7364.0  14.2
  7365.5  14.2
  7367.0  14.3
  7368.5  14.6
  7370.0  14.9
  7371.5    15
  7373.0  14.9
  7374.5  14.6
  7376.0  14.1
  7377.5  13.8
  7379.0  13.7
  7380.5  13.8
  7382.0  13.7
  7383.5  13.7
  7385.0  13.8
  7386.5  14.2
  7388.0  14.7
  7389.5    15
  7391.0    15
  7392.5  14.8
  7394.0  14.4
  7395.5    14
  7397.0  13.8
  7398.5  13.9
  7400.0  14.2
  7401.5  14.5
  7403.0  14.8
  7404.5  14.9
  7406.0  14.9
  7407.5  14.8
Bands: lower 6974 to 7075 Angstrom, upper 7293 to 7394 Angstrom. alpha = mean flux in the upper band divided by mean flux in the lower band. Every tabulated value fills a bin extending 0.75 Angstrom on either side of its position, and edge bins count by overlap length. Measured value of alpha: 1.0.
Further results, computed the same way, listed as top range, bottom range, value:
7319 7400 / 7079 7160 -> 1.05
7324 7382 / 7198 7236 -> 1.04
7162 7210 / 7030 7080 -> 0.95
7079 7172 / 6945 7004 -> 0.91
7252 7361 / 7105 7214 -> 1.05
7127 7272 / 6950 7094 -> 0.94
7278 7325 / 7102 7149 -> 1.06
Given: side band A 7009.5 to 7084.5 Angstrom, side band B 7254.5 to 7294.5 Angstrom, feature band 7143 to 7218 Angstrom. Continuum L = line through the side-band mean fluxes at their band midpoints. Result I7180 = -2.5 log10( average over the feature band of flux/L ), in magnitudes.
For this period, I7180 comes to 0.052 mag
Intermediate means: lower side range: 14.4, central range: 13.6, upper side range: 14.2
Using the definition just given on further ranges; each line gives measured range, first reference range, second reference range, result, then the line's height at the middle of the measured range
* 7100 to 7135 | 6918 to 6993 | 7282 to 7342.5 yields 0.08 mag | 14.6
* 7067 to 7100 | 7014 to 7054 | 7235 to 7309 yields 0.05 mag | 14.6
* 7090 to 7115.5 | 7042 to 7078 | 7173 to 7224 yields 0.04 mag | 14.1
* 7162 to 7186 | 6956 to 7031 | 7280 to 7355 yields 0.07 mag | 14.5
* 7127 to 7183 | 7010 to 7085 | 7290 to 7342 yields 0.07 mag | 14.4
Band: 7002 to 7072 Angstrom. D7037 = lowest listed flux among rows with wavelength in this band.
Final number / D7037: 13.2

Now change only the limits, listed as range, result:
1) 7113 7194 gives 12.8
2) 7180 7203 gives 13.3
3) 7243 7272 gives 14.1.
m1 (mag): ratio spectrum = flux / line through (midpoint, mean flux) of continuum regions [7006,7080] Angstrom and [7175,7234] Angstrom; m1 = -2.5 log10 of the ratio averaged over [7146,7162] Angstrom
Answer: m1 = 0.03 mag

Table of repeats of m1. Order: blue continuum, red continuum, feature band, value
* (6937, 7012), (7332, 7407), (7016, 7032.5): 0.027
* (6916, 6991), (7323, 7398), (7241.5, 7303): 0.007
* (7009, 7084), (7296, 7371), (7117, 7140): 0.074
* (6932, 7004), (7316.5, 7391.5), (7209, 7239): 0.051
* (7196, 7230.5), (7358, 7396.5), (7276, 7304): -0.024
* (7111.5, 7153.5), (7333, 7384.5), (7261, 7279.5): -0.035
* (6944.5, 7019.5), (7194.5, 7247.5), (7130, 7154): 0.058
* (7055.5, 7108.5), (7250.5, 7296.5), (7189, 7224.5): 0.033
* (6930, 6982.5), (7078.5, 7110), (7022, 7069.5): -0.021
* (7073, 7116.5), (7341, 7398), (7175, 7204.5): 0.032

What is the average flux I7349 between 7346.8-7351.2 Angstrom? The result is 13.8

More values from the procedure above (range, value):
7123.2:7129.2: 13.4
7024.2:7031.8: 14.1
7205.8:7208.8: 13.7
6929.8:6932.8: 14.9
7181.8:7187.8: 13.5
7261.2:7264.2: 14.4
